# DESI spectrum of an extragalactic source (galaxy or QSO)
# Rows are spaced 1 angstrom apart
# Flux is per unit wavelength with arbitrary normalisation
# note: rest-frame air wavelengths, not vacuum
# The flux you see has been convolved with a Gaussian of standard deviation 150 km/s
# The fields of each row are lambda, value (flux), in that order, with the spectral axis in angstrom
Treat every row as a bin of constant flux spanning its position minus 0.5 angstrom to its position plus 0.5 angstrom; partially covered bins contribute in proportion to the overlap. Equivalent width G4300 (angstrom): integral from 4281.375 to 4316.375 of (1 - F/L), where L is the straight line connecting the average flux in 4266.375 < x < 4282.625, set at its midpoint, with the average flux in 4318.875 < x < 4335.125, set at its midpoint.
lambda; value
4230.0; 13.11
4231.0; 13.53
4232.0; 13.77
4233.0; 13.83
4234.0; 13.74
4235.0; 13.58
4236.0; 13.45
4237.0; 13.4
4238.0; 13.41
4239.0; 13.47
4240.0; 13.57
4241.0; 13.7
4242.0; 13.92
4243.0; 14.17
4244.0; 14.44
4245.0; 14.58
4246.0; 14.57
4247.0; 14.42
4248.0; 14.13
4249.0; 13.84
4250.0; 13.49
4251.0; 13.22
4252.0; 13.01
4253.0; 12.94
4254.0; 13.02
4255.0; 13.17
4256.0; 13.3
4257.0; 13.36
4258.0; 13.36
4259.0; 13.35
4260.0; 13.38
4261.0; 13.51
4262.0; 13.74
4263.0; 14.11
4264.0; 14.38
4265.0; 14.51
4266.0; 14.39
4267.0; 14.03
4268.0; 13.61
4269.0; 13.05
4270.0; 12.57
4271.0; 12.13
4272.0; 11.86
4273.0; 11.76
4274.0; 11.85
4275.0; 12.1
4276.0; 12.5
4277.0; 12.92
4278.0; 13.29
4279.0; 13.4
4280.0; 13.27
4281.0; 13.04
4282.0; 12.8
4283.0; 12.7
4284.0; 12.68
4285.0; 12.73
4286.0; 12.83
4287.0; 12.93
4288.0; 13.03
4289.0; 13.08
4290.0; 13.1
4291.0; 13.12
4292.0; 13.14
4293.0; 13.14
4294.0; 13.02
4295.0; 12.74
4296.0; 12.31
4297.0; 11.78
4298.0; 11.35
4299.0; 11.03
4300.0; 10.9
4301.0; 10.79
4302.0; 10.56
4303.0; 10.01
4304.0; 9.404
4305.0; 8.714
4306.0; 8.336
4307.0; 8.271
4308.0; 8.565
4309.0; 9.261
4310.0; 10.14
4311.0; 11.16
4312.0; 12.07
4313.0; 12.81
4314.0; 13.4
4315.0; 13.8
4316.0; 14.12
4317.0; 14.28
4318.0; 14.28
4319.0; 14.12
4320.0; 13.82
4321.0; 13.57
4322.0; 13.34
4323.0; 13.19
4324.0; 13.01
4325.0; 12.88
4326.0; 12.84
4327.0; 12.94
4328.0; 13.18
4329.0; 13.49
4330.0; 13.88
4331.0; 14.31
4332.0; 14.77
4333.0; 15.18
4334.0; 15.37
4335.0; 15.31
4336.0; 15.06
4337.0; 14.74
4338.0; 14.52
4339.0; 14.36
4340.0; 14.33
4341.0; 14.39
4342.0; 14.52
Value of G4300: 4.0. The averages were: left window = 12.8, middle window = 11.7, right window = 13.8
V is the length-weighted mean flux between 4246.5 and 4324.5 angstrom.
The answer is 12.6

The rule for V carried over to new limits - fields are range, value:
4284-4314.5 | 11.5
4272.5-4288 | 12.7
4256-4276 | 13.2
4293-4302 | 11.8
